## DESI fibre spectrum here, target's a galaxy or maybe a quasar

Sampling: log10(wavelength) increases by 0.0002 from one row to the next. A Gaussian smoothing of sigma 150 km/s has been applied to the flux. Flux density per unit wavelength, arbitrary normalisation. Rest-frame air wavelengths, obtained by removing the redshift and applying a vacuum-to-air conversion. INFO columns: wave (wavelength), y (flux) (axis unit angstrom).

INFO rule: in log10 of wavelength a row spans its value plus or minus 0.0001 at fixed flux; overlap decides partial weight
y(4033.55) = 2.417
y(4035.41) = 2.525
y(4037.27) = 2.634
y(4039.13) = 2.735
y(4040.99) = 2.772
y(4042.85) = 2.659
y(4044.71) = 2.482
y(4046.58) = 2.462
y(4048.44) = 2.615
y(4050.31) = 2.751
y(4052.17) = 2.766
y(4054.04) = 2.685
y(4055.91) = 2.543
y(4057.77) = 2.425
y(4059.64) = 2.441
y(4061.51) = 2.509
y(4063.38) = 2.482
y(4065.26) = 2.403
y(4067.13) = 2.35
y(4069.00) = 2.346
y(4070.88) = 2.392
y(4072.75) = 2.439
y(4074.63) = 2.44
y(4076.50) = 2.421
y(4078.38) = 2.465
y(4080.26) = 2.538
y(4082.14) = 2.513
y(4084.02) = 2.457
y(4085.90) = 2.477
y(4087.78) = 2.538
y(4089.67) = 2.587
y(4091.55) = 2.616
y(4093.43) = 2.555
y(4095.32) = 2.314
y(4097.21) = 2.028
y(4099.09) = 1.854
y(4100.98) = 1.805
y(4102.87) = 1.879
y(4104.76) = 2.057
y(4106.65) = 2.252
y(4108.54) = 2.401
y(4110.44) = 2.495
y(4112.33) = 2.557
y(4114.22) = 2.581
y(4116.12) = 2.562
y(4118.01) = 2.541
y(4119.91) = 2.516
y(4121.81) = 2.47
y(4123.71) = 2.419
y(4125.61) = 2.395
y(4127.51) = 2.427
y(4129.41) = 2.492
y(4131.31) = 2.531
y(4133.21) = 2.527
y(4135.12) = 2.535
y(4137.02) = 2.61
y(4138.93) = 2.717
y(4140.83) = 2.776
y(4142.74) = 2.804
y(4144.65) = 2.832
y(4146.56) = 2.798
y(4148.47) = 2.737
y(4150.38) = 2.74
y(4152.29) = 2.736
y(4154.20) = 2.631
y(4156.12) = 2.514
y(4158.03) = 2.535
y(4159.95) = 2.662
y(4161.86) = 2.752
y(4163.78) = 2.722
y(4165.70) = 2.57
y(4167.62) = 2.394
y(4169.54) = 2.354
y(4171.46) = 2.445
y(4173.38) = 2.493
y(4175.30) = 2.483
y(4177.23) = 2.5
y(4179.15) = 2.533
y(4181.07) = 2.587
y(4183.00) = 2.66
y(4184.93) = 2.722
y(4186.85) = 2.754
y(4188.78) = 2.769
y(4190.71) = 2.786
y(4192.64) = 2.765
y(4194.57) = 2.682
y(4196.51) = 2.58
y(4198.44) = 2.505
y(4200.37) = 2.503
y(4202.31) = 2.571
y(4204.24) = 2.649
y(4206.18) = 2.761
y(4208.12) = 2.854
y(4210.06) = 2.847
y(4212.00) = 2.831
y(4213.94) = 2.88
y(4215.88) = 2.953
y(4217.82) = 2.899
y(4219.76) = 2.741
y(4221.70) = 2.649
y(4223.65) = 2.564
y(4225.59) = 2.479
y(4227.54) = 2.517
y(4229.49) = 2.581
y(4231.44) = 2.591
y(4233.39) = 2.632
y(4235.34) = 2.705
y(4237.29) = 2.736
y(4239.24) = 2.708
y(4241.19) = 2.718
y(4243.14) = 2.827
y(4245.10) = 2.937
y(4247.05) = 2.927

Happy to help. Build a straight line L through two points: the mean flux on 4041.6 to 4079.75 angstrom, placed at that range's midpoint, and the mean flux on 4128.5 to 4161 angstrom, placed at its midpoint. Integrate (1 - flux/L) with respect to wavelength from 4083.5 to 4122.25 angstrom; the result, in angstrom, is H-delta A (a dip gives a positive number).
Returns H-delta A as 3.4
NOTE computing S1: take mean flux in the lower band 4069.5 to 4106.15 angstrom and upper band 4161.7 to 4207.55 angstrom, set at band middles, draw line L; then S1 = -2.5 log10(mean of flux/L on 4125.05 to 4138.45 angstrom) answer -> -0.02 mag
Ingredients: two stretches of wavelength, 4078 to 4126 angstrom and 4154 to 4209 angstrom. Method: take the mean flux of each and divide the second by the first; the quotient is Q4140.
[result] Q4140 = 1.10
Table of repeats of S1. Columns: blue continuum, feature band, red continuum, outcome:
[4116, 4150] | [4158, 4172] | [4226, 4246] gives 0.028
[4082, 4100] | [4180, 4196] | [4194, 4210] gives -0.039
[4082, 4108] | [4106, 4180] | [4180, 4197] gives -0.032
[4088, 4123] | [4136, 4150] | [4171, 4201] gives -0.118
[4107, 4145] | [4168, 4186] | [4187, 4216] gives 0.058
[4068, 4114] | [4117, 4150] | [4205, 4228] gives -0.046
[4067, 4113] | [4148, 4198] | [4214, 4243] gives -0.027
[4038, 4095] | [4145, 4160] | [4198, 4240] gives -0.023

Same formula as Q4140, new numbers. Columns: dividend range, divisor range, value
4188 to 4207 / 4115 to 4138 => 1.06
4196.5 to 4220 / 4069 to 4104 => 1.17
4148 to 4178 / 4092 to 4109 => 1.21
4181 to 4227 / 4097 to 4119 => 1.20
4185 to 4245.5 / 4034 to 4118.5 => 1.10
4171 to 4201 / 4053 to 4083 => 1.06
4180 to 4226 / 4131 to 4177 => 1.03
